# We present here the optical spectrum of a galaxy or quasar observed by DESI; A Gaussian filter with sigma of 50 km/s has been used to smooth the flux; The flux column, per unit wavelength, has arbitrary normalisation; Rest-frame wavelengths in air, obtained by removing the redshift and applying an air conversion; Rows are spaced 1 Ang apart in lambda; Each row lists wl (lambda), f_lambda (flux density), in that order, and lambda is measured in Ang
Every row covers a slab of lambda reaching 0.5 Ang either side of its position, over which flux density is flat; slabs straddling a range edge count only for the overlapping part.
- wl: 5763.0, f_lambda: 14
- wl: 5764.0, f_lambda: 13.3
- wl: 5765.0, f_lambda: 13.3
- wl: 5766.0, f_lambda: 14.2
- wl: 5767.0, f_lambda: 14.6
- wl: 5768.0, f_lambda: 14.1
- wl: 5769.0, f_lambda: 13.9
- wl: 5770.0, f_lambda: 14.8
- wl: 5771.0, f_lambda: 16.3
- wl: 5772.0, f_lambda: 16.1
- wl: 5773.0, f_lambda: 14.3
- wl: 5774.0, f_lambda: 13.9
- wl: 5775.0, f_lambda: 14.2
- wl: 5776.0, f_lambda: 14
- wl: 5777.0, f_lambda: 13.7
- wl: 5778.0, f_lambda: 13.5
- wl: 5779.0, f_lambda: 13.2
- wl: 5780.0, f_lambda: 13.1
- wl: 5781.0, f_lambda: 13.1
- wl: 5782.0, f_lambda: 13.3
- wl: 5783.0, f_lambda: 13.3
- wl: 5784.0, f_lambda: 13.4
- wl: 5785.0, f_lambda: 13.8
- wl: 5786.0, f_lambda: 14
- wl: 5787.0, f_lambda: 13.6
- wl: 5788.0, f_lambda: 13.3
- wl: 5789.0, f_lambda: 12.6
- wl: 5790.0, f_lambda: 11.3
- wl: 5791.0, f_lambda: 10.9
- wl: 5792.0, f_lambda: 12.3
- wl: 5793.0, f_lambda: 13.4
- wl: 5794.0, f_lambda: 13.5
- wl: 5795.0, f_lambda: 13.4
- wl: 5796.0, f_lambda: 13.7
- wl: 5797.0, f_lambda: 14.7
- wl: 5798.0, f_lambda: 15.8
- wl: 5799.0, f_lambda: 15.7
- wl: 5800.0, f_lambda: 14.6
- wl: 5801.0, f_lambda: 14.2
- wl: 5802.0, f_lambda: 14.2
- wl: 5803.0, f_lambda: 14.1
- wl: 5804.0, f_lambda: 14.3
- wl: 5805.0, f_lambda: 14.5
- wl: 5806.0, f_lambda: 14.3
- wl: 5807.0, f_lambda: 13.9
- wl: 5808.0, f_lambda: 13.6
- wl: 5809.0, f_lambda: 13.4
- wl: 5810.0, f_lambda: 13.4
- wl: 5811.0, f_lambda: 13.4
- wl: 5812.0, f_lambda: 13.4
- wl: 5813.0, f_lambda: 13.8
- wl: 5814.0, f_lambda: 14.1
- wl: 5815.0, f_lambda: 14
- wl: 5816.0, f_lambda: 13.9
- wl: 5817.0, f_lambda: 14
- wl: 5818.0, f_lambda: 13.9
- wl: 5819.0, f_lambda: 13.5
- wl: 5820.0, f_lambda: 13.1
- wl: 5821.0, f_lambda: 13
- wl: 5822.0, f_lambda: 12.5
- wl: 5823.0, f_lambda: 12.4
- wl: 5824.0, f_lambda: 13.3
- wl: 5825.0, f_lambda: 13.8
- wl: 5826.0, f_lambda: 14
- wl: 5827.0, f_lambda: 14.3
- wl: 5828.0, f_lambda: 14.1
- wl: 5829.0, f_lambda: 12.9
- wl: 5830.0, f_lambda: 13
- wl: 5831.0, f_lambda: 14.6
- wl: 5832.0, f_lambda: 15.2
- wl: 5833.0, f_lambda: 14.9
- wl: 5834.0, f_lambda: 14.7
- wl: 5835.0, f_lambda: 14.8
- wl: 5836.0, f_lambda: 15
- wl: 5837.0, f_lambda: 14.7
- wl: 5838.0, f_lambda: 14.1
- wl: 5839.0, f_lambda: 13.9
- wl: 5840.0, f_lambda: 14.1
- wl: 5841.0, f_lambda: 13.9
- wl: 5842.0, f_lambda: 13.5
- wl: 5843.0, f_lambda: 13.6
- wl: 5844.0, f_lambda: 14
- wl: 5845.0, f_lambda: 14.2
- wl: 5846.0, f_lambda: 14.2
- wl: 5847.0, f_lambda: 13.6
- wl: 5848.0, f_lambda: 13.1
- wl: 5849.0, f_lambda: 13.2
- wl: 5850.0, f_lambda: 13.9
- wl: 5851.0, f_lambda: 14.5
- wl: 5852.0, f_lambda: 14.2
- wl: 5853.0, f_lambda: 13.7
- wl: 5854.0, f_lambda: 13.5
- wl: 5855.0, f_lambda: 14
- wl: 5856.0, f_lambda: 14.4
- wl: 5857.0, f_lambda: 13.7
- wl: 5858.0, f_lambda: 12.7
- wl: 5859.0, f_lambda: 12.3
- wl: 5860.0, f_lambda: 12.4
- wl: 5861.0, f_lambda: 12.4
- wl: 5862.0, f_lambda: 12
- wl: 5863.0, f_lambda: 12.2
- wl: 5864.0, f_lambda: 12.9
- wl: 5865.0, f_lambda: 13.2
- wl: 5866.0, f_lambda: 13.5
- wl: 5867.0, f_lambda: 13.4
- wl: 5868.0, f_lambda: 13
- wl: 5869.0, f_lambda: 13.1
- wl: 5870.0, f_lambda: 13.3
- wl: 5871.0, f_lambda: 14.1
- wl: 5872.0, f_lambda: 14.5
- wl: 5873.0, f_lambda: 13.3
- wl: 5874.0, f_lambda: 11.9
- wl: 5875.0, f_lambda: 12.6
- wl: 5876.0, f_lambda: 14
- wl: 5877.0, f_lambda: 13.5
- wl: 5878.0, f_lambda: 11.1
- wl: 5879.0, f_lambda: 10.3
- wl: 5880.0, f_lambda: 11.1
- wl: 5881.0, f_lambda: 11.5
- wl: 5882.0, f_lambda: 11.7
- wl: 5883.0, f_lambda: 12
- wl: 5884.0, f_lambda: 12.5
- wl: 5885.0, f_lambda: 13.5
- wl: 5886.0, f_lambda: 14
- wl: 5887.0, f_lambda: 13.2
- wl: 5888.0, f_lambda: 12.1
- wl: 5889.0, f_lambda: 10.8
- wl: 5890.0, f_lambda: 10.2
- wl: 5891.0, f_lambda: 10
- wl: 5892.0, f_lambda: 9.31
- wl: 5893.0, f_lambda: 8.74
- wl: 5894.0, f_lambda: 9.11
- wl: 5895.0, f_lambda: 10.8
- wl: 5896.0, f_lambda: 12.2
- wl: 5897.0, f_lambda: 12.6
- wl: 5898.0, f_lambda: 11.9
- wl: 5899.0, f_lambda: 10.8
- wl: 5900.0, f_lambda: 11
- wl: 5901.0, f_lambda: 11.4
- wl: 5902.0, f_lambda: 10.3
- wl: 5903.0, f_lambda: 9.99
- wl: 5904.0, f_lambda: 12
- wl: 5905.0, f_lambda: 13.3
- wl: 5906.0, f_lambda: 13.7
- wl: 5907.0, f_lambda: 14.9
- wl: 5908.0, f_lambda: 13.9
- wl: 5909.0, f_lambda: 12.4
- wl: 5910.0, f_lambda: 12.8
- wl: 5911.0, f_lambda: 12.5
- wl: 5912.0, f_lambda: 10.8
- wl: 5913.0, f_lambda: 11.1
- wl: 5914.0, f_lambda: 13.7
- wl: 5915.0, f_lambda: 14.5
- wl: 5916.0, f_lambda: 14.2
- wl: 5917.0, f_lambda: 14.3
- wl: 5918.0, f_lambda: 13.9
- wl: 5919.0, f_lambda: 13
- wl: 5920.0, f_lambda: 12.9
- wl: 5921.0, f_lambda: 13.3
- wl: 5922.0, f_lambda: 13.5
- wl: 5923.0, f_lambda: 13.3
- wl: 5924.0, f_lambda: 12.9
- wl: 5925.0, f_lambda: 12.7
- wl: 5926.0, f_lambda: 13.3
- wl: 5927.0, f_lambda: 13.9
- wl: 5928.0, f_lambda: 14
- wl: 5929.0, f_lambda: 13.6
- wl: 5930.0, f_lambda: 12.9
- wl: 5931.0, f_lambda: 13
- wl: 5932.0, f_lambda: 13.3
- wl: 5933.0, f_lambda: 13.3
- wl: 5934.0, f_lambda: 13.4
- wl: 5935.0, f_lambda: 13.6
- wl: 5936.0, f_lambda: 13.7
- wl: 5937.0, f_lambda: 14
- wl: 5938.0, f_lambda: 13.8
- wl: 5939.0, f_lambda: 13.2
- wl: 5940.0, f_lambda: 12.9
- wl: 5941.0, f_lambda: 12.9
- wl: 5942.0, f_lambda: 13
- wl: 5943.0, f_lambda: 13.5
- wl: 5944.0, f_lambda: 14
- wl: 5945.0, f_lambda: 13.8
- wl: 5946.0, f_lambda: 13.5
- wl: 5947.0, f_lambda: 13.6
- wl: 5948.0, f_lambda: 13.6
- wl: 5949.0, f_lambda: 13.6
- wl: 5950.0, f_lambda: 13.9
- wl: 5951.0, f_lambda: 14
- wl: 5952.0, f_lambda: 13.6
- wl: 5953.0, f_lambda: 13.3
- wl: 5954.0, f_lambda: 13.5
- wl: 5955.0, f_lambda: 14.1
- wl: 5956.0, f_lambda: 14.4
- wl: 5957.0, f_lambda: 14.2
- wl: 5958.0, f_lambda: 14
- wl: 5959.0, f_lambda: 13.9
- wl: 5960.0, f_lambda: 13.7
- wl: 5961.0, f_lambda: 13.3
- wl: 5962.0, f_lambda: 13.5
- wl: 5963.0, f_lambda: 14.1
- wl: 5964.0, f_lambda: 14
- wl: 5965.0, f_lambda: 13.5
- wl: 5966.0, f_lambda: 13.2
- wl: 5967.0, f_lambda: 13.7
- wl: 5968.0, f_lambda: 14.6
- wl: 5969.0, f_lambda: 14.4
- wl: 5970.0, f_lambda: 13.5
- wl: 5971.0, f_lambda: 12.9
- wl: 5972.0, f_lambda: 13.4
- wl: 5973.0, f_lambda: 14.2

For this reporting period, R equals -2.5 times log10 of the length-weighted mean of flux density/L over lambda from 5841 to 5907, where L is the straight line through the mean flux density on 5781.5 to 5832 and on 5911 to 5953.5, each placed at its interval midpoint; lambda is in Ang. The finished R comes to 0.08 mag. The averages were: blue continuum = 13.6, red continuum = 13.4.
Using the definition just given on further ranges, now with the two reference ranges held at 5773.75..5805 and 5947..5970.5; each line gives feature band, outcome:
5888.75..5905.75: 0.252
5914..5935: 0.024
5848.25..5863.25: 0.033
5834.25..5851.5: -0.027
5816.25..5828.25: 0.014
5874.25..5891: 0.140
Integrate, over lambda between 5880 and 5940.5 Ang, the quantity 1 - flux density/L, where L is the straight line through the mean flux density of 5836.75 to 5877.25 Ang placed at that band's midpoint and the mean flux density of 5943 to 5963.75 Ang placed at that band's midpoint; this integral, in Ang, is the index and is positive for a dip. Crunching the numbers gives 5.0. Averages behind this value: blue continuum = 13.5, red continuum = 13.8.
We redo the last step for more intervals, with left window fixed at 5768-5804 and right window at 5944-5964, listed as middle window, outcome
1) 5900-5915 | 1.5 Ang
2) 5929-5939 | 0.2 Ang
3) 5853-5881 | 1.8 Ang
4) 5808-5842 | -0.1 Ang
